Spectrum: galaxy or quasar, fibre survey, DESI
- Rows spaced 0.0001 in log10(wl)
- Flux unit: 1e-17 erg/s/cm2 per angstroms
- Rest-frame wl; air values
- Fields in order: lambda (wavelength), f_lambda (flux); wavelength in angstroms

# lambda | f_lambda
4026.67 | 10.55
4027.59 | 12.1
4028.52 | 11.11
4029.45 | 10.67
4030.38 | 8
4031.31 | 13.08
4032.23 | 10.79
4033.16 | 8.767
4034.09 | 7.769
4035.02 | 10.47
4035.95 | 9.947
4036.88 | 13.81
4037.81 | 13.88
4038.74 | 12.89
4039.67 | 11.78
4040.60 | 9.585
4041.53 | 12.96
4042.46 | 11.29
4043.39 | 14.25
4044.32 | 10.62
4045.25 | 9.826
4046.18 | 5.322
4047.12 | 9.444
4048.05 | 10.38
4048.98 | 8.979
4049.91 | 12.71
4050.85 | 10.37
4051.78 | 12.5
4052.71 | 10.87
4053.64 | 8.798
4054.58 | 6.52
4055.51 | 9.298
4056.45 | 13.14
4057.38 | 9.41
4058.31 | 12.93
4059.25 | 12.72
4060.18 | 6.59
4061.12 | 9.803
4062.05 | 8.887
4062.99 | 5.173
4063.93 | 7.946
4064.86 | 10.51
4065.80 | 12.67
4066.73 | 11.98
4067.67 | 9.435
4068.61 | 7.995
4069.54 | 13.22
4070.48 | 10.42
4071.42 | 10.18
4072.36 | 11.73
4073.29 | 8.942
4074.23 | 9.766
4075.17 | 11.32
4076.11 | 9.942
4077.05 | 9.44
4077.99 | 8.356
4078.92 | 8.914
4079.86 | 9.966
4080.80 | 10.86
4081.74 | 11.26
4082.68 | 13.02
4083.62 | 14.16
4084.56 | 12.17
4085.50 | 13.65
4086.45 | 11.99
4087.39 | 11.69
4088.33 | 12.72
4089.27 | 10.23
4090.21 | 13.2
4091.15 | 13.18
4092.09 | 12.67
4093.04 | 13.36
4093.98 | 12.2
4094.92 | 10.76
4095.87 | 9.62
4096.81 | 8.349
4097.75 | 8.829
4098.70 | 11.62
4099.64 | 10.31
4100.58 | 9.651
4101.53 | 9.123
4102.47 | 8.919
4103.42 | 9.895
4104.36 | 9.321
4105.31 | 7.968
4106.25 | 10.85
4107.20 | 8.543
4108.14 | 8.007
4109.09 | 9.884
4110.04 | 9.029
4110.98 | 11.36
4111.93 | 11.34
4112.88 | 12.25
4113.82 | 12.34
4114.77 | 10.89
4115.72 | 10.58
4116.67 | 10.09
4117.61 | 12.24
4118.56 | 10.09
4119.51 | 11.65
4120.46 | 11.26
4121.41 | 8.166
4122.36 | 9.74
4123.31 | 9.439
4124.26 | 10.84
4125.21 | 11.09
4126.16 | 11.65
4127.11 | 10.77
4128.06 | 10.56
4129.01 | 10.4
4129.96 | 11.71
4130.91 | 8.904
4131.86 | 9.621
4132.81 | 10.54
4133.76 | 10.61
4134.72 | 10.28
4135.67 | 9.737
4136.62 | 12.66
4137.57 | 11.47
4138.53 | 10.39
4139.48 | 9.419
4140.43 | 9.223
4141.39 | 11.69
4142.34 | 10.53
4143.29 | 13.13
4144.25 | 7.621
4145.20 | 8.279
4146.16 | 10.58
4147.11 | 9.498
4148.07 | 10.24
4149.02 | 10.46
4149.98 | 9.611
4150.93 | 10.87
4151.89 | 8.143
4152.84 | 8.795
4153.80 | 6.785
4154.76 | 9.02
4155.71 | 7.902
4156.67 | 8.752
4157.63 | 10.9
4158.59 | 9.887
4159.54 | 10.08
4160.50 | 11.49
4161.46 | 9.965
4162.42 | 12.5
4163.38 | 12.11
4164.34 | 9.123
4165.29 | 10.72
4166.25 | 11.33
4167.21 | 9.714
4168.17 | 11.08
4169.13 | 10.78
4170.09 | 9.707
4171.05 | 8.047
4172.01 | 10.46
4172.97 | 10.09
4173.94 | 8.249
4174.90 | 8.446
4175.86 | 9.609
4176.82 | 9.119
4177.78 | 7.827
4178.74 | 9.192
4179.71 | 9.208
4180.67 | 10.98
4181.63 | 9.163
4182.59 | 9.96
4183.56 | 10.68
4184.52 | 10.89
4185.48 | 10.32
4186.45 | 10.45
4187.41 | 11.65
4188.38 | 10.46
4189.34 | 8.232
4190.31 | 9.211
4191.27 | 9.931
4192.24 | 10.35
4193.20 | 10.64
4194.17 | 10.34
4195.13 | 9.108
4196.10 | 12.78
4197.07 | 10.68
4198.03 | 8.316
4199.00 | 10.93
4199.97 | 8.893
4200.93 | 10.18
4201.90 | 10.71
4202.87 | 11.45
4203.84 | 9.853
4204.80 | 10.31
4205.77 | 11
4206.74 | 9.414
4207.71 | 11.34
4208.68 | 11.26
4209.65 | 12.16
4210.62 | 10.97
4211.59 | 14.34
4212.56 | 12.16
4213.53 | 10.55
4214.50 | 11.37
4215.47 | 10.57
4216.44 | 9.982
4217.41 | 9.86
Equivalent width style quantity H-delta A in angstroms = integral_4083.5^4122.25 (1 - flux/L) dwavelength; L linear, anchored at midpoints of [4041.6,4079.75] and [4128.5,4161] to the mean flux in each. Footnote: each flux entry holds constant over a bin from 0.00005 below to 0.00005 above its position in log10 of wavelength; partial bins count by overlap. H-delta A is -2.9 angstroms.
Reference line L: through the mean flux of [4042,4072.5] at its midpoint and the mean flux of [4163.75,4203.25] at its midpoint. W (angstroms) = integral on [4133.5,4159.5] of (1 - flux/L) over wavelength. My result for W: 0.43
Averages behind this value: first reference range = 10.2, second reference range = 9.98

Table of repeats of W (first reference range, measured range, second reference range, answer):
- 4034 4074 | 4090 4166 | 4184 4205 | 0.28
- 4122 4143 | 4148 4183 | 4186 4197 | 2.27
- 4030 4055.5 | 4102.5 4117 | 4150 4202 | 0.15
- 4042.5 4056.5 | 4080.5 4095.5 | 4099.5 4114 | -3.55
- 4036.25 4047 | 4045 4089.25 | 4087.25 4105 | 2.81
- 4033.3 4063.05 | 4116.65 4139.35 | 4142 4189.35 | -1.16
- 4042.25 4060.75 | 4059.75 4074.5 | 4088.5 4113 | 0.87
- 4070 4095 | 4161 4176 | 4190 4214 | 1.02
